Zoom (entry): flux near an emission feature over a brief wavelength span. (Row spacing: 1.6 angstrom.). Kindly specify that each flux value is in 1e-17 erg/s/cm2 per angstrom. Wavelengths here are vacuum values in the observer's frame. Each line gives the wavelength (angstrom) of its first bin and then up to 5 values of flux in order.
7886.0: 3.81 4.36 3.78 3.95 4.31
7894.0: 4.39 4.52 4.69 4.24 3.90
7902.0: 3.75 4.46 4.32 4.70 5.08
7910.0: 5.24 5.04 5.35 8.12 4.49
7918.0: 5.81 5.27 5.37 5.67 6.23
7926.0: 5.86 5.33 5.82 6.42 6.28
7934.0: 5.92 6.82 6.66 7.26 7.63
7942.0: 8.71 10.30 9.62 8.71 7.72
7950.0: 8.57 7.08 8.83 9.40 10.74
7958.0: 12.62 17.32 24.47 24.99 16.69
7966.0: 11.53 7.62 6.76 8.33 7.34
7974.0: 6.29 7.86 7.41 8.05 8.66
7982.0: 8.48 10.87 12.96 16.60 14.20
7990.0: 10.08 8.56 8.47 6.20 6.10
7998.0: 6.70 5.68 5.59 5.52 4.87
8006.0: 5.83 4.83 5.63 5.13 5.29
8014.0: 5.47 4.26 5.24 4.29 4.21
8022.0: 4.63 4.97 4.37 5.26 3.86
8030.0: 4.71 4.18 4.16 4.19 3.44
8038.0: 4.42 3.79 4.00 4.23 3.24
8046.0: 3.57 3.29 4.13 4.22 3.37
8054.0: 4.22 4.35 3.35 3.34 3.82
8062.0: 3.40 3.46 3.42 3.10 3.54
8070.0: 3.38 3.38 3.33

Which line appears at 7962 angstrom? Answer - Halpha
